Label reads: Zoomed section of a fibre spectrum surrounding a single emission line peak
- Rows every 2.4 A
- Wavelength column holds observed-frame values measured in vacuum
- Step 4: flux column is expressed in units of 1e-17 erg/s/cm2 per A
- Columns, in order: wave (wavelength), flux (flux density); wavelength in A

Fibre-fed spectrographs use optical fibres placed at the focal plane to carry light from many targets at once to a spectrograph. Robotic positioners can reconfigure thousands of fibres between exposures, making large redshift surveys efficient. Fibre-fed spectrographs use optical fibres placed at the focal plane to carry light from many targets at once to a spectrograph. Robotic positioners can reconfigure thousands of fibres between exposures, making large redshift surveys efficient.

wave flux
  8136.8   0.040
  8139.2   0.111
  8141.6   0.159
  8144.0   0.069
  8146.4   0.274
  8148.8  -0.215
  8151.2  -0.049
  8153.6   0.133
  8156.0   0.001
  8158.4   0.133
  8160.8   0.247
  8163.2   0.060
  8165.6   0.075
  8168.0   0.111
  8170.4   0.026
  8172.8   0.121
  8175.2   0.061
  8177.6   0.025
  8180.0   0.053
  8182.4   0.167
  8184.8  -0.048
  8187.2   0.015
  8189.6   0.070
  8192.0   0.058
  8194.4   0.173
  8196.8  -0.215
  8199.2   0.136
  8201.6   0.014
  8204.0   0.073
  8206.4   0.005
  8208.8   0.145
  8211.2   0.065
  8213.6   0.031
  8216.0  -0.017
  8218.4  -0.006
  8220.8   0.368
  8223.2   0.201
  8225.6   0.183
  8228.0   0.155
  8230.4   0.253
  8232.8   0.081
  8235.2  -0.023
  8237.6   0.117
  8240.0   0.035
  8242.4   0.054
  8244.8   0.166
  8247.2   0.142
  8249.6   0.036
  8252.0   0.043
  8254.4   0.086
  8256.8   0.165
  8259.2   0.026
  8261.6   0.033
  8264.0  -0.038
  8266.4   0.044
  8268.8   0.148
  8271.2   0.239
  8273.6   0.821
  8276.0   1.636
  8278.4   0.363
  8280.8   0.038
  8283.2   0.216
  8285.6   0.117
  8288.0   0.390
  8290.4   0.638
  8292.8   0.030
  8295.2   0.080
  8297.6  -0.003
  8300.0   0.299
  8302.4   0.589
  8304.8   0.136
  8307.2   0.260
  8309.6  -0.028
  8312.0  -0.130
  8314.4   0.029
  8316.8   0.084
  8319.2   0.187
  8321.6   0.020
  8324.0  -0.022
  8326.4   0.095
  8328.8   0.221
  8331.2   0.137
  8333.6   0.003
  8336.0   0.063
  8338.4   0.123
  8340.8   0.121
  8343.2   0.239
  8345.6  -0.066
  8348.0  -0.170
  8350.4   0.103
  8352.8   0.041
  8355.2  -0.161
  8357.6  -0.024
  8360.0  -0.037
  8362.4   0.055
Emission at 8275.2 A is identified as H-alpha 6563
